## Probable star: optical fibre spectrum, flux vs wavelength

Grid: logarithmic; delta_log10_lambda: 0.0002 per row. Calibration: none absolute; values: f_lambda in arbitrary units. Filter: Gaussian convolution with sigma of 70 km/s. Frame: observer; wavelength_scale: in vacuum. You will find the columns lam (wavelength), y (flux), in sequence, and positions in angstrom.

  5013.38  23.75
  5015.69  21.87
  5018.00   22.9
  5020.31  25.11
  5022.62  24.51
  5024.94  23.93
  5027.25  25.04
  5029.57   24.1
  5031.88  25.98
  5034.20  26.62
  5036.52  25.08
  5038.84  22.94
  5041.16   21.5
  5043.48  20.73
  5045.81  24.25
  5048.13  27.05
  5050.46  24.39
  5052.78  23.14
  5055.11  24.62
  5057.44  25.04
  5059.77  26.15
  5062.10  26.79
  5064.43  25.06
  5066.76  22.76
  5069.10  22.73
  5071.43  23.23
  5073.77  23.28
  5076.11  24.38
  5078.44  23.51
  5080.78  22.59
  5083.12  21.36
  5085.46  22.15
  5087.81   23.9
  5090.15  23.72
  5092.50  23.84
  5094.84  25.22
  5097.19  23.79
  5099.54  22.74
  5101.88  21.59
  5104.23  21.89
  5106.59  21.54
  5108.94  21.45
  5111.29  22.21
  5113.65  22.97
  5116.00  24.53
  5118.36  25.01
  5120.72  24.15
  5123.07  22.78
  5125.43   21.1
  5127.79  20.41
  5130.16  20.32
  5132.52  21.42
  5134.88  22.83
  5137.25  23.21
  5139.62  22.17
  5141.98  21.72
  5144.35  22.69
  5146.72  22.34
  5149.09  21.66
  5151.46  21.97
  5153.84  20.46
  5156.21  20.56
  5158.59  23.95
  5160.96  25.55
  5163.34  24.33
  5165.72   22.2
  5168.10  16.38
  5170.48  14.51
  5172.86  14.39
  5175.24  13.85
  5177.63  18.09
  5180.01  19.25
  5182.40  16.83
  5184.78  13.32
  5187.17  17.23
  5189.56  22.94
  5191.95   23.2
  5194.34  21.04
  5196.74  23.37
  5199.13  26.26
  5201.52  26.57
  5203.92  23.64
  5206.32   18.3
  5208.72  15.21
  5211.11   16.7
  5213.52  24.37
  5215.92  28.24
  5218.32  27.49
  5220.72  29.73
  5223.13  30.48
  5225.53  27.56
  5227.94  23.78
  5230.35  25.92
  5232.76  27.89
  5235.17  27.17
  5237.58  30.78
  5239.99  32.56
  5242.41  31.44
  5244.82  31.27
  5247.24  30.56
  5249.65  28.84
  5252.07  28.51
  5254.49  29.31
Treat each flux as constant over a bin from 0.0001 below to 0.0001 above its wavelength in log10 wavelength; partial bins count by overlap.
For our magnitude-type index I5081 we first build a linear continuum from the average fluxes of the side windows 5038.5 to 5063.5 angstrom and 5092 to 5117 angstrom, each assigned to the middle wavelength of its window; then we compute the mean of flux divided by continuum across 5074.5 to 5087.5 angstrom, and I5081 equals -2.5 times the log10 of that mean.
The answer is 0.03 mag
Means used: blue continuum 24.3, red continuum 22.9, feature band 22.9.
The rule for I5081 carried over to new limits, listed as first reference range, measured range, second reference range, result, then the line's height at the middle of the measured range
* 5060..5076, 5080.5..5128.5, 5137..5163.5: 0.026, 23.4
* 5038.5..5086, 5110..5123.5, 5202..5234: 0.018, 24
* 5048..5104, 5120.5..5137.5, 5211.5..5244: 0.157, 25.3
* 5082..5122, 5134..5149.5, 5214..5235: 0.098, 24.5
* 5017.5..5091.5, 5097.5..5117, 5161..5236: 0.041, 23.3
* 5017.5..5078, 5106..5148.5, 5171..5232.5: 0.033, 23.1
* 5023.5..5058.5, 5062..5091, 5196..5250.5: 0.060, 24.7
